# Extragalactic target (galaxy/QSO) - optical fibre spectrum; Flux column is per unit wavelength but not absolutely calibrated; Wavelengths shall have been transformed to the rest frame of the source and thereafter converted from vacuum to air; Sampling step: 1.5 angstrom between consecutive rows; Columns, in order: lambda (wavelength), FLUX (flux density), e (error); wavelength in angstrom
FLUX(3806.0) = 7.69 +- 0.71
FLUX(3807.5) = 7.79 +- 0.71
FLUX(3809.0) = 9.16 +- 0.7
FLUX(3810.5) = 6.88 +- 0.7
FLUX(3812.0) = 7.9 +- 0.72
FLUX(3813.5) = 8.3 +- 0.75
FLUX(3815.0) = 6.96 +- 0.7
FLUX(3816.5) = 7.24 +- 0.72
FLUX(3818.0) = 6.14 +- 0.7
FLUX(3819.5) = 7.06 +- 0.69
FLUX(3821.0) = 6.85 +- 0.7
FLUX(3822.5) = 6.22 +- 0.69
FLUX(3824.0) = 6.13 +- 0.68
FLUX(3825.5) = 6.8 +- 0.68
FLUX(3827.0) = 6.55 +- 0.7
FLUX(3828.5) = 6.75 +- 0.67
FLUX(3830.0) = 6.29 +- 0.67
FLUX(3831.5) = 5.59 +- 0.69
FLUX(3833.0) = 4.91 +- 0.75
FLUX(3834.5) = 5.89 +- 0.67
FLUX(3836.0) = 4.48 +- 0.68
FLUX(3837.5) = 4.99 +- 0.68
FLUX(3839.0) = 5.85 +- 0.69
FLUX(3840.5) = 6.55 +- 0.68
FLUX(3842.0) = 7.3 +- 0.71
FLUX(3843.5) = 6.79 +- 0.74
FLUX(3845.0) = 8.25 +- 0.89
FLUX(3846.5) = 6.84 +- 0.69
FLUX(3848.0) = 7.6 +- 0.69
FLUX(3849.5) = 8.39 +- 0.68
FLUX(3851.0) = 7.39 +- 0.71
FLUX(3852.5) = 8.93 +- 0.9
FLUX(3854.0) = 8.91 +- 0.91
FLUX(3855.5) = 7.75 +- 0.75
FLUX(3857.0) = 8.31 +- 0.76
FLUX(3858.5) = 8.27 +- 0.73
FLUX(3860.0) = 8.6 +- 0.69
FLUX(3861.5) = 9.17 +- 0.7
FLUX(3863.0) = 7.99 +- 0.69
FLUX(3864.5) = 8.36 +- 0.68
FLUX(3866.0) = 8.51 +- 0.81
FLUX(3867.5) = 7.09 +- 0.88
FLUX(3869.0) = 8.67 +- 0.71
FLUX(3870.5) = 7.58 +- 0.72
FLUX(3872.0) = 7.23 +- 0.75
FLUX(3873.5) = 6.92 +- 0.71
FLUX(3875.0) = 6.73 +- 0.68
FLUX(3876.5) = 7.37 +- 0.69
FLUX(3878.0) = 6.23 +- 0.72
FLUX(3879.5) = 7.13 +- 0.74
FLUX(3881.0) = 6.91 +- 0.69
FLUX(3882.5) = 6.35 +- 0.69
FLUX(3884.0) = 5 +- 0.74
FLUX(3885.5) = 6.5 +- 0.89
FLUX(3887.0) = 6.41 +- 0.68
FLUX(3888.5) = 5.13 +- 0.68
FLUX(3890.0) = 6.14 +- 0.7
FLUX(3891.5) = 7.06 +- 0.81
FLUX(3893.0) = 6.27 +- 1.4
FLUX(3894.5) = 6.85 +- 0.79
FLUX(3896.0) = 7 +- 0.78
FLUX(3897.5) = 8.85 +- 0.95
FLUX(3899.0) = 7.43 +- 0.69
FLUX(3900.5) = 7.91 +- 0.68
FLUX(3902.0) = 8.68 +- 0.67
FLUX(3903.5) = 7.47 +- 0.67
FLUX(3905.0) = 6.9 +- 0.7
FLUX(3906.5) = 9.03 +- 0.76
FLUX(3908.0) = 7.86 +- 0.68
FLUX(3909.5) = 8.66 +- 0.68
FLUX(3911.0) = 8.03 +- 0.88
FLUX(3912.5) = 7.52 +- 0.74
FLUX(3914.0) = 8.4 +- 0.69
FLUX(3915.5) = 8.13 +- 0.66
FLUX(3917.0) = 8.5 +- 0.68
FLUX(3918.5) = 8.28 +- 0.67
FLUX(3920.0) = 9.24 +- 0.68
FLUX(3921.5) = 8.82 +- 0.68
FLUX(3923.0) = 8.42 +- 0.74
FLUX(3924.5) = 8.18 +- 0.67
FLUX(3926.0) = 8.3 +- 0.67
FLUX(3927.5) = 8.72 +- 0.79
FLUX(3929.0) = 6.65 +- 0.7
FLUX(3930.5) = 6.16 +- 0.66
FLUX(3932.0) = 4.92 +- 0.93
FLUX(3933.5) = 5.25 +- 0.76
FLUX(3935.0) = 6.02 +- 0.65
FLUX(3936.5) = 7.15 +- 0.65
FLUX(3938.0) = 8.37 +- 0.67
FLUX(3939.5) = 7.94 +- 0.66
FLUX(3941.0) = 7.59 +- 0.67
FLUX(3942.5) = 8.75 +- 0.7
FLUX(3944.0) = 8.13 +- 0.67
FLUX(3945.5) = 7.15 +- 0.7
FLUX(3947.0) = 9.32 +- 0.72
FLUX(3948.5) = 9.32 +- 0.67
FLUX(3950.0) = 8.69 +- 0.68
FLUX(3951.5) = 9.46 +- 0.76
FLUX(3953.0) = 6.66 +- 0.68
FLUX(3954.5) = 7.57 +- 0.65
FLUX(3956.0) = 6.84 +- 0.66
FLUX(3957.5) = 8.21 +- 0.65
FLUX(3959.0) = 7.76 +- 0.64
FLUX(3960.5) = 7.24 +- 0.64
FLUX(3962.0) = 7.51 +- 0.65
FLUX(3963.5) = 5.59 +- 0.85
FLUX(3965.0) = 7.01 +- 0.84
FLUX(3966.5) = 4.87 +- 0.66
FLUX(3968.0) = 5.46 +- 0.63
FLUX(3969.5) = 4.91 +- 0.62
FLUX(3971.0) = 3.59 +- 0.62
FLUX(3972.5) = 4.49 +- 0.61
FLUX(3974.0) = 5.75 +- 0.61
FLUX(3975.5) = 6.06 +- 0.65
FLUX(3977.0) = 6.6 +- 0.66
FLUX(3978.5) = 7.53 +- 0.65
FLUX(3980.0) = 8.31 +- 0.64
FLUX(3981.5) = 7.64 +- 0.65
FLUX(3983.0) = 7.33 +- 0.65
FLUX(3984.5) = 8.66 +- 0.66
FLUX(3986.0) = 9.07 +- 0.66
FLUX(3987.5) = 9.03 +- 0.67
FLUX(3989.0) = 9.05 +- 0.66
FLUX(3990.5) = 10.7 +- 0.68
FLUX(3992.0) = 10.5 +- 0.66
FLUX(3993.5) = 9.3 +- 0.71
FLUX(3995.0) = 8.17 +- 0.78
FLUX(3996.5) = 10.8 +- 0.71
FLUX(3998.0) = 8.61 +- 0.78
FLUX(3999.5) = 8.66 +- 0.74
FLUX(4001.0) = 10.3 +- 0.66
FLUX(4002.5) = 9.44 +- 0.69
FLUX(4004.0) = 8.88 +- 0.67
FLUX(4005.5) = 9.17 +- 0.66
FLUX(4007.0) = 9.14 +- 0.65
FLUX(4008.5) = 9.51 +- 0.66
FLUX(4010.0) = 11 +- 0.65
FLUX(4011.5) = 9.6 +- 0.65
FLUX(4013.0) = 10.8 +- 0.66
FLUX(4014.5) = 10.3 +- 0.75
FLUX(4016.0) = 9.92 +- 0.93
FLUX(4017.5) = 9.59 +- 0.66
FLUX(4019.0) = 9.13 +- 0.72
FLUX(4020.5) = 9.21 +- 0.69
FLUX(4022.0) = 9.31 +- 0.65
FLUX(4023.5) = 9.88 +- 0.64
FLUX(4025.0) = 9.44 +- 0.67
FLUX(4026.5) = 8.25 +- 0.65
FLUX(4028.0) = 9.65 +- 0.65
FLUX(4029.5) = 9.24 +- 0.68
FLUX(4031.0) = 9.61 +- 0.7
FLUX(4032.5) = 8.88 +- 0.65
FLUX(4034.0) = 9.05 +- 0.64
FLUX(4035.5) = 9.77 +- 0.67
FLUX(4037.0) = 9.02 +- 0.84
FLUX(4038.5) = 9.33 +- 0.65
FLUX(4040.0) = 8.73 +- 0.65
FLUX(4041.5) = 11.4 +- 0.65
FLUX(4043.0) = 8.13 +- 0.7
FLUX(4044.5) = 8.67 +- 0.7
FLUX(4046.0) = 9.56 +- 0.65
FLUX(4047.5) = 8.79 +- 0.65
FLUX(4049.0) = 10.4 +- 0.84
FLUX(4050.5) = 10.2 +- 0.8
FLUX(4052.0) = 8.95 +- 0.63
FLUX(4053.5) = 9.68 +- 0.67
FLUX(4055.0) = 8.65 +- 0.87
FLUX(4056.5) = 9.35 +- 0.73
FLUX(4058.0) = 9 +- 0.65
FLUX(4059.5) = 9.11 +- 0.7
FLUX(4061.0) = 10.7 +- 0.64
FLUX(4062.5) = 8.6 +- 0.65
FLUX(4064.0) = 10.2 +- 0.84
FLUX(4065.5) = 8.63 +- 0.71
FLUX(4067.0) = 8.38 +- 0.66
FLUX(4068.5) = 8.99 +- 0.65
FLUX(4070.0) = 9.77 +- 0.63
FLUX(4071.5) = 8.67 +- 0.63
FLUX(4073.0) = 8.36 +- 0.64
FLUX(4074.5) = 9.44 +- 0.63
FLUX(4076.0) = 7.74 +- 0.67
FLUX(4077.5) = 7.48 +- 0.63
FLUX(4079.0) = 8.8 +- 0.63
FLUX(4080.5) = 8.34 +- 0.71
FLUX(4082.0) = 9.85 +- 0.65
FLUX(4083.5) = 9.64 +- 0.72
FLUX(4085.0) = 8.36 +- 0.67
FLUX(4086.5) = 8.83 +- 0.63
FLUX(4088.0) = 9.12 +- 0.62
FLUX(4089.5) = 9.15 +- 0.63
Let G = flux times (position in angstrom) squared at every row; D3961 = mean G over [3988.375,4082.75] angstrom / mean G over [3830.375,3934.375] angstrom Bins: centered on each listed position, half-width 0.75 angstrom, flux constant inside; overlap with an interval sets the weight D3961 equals 1.37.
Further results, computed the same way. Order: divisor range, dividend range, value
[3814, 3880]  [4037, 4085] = 1.43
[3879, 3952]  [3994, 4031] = 1.32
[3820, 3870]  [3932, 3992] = 1.09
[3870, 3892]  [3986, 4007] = 1.52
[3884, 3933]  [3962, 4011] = 1.10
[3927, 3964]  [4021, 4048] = 1.29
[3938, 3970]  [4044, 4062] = 1.33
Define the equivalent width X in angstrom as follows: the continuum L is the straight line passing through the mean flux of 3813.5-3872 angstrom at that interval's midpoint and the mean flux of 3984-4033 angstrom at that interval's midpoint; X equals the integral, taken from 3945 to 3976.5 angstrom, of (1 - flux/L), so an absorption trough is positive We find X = 7.0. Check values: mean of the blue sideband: 7.17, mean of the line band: 6.83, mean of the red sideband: 9.49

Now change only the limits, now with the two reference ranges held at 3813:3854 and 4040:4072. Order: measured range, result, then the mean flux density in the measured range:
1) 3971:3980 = 2.5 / 6.06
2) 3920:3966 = 2.3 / 7.6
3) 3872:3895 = 2.6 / 6.49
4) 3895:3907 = -0.5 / 7.86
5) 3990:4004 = -1.5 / 9.55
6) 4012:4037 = -1.5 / 9.49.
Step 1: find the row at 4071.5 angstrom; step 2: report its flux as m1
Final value 8.67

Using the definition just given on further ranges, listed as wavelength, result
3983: 7.33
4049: 10.4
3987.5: 9.03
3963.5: 5.59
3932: 4.92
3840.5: 6.55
